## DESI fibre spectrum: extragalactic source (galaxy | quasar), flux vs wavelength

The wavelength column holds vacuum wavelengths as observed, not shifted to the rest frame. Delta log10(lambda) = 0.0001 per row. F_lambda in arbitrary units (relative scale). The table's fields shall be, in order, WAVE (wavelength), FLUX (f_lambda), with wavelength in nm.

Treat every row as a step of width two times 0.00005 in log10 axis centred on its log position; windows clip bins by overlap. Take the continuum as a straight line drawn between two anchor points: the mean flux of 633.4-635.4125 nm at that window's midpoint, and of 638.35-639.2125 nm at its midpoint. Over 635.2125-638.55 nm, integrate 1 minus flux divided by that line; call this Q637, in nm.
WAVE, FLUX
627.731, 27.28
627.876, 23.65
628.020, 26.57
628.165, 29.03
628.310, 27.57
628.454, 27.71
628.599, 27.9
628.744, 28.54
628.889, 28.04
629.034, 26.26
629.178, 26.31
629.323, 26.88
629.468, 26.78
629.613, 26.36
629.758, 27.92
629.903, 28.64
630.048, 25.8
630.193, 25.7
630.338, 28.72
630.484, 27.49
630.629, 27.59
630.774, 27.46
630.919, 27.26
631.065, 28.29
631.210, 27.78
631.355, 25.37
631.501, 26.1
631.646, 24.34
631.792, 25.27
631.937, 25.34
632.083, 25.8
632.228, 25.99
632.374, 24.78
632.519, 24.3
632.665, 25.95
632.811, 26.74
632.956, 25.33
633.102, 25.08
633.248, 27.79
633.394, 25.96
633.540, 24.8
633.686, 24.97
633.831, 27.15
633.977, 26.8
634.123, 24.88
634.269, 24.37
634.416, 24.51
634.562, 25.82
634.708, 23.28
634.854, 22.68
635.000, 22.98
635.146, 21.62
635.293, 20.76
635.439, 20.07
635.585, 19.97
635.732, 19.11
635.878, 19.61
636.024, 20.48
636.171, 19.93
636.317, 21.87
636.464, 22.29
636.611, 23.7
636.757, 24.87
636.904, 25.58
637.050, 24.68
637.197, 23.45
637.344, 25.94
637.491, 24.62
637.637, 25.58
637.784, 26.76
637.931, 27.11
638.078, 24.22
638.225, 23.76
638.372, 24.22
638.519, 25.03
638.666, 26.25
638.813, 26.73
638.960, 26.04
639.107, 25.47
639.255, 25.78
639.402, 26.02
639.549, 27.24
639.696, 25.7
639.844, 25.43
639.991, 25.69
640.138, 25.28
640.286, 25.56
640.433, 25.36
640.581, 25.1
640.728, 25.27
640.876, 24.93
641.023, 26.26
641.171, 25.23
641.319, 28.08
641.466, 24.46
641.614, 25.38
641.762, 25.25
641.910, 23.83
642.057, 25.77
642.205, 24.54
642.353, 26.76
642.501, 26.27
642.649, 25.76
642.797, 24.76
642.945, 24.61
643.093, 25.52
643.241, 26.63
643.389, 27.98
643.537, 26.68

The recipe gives 0.25 nm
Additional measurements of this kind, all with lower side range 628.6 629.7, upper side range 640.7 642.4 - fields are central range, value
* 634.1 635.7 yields 0.22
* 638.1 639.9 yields 0.01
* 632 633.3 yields 0.04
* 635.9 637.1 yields 0.15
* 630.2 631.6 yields -0.02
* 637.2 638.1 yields 0.01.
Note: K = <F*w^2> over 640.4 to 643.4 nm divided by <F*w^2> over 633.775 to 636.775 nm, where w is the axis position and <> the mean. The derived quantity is 1.15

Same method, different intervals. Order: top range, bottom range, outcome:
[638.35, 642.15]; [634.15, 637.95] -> 1.12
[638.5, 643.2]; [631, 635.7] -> 1.06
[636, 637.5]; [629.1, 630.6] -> 0.88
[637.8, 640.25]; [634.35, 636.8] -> 1.18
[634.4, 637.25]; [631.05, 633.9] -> 0.87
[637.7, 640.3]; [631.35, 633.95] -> 1.02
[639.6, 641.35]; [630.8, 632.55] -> 1.01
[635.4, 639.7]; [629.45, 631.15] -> 0.90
